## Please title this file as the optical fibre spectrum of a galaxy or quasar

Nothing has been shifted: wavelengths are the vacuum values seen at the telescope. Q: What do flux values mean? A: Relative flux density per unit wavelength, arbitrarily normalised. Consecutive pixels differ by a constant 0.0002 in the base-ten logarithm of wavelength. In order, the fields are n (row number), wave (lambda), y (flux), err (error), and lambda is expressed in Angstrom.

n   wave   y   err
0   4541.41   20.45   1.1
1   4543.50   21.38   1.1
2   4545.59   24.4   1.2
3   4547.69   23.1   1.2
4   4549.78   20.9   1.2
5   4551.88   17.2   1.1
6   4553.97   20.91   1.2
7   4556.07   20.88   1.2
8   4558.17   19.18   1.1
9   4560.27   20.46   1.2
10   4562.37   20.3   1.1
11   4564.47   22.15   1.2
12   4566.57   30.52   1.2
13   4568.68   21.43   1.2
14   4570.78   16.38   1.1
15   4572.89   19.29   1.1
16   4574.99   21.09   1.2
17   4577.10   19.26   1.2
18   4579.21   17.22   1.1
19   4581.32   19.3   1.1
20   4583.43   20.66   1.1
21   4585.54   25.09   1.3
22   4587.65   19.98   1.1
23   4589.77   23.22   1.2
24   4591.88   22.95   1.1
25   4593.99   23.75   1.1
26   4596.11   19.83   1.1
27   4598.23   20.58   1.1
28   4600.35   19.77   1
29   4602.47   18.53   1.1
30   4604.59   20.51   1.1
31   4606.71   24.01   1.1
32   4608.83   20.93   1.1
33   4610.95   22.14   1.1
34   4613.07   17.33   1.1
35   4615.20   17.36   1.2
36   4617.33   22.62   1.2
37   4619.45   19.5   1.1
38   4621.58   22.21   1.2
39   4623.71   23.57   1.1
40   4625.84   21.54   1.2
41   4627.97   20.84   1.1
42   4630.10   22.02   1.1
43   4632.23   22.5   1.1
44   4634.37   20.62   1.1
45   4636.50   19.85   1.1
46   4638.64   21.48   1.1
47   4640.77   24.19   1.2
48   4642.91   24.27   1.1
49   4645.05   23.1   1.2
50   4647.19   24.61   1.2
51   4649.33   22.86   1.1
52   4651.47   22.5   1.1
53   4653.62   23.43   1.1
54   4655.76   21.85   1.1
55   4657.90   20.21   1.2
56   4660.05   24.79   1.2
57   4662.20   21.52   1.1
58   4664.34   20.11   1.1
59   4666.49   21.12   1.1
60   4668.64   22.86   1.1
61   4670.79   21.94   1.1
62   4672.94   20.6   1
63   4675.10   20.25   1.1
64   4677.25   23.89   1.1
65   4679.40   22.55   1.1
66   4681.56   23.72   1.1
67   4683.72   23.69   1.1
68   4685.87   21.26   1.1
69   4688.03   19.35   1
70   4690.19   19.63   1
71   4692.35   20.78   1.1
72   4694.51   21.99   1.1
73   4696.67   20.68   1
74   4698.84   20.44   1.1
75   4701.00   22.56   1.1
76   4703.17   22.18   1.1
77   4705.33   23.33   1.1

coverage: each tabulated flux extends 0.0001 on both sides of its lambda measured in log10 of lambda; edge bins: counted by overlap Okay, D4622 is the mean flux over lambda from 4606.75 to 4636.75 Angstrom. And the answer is 21.1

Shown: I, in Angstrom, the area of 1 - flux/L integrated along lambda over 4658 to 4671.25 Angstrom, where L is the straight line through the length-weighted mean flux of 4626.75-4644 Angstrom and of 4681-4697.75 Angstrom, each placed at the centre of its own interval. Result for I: -0.2 Angstrom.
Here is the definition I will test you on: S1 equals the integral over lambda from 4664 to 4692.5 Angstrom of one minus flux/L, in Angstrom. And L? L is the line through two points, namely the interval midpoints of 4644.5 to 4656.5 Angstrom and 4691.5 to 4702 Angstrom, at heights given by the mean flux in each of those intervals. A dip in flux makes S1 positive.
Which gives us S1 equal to 0.5 Angstrom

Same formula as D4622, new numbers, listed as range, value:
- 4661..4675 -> 21.3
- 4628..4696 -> 22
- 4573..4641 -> 21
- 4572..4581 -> 19.2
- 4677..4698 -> 21.7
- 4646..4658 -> 22.8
